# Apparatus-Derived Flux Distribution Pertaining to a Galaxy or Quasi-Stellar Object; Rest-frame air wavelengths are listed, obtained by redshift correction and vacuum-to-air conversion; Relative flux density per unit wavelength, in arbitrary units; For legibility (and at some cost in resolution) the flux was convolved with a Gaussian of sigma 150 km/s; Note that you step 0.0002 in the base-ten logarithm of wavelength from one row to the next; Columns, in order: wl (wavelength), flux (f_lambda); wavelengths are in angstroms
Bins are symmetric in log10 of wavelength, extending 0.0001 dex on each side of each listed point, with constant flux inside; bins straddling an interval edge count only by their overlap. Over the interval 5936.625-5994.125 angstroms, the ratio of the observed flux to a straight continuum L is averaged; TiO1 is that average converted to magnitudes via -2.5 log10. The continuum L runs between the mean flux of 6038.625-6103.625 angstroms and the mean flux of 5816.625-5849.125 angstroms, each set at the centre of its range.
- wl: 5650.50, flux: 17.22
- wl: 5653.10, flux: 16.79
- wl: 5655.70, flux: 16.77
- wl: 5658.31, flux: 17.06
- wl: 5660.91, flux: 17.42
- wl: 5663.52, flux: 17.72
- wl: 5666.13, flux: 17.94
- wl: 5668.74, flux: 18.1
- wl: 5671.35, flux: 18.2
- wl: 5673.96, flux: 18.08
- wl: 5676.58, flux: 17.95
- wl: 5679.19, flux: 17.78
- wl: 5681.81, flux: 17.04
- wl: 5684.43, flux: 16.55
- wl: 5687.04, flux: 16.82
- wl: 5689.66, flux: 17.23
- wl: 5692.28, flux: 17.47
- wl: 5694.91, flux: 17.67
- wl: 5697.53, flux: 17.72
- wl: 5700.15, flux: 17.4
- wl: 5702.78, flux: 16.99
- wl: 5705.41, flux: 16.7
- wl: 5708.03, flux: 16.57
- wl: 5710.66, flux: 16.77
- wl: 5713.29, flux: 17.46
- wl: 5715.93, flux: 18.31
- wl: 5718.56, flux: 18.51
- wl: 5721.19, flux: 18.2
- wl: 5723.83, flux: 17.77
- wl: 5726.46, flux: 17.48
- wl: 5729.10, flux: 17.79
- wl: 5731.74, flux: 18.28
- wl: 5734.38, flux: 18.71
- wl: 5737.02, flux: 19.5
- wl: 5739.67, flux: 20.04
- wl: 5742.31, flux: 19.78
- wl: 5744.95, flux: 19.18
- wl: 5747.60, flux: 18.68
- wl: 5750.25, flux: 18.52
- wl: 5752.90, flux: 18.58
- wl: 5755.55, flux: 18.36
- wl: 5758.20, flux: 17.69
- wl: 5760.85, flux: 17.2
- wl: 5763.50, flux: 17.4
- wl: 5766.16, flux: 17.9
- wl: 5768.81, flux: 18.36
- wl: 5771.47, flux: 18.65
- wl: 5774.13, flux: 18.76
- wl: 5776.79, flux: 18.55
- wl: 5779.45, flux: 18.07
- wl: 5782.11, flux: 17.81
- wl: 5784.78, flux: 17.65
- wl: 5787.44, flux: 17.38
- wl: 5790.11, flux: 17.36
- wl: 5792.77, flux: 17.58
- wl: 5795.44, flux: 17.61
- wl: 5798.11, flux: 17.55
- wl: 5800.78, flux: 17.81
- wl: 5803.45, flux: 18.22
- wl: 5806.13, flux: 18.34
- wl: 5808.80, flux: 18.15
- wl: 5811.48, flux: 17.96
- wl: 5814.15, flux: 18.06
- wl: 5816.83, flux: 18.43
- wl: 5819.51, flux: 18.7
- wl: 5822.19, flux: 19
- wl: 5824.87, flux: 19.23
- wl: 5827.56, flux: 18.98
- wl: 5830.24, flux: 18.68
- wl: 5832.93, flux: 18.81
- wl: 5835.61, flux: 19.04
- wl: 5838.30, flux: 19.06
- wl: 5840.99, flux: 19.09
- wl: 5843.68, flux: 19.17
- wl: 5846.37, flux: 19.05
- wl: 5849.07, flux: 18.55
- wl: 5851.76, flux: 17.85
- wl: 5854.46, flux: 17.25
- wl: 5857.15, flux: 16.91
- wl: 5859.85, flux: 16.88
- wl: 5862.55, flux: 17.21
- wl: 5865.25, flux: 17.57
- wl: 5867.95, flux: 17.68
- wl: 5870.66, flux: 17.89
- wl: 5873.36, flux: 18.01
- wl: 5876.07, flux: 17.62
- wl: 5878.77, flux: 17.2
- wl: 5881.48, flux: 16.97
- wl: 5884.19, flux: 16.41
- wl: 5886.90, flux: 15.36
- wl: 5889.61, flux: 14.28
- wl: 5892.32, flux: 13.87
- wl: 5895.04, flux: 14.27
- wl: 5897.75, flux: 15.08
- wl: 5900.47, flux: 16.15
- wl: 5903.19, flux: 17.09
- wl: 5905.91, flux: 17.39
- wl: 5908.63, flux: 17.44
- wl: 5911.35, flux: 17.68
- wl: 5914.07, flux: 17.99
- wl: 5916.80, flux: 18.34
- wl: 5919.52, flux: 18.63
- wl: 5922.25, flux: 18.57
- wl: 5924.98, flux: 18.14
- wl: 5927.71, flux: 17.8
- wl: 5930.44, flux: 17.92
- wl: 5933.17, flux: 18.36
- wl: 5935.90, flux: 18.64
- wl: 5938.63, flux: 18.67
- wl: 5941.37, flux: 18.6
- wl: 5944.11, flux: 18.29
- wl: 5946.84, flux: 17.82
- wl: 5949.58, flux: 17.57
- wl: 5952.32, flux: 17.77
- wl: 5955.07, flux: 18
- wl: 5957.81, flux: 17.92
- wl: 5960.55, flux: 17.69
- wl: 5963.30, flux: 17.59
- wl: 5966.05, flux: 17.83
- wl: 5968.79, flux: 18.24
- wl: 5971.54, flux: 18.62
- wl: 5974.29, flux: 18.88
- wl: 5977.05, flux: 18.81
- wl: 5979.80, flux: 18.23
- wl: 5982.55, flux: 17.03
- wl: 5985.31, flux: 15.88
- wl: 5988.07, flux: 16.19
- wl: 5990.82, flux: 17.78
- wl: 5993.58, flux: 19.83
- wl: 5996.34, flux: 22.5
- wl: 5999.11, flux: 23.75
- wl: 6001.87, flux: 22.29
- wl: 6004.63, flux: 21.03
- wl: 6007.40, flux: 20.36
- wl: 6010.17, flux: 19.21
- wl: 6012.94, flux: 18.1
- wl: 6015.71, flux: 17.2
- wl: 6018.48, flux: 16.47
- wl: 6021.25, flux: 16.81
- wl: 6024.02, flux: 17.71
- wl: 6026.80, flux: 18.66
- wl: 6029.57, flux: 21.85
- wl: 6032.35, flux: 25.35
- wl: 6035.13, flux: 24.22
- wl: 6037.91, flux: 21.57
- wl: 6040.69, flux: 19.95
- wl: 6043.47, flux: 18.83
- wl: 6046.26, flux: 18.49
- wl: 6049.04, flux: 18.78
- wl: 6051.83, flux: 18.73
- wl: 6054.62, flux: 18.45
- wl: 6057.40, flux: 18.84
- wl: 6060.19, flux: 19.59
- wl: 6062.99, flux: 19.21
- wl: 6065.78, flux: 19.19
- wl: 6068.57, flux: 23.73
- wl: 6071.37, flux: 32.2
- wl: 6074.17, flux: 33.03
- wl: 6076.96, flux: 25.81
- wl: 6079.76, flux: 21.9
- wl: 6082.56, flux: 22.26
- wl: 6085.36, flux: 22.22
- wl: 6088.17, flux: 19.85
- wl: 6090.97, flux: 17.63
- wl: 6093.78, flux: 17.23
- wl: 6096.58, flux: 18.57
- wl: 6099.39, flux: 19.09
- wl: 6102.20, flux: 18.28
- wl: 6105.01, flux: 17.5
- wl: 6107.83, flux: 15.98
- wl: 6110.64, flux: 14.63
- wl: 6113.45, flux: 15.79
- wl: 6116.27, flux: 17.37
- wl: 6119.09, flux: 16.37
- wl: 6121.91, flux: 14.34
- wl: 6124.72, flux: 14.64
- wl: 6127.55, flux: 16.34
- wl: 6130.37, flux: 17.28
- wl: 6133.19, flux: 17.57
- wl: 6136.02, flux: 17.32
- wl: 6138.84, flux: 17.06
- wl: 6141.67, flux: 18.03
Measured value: 0.12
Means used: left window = 18.9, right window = 21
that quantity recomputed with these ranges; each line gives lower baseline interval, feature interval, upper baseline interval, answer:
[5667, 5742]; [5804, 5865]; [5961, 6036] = 0.00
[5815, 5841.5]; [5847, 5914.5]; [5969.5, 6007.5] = 0.13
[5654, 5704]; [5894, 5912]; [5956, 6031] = 0.12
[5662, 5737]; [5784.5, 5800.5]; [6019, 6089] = 0.07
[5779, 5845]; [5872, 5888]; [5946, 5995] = 0.07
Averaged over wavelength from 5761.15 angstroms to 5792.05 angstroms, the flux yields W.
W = 18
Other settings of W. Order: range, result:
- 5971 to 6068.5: 19.4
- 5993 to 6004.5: 22.1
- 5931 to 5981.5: 18.2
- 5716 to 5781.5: 18.4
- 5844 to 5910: 16.9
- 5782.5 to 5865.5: 18.2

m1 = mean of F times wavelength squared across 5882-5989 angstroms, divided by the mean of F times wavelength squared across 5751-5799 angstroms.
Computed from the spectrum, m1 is 1.0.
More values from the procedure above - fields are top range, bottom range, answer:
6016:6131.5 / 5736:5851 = 1.17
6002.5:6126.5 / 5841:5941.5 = 1.20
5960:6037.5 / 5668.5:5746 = 1.19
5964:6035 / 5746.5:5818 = 1.15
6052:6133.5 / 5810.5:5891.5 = 1.18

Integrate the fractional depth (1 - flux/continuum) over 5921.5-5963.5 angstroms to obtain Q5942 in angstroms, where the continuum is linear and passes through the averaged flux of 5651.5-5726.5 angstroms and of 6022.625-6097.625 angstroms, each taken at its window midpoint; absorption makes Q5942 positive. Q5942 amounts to 4.1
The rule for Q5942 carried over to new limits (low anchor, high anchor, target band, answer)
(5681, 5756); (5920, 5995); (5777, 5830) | -0.4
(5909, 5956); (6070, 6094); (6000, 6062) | 6.2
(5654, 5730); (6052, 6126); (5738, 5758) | -1.3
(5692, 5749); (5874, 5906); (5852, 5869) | -1.0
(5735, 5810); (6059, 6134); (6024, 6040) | -2.1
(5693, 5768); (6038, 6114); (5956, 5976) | 1.5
